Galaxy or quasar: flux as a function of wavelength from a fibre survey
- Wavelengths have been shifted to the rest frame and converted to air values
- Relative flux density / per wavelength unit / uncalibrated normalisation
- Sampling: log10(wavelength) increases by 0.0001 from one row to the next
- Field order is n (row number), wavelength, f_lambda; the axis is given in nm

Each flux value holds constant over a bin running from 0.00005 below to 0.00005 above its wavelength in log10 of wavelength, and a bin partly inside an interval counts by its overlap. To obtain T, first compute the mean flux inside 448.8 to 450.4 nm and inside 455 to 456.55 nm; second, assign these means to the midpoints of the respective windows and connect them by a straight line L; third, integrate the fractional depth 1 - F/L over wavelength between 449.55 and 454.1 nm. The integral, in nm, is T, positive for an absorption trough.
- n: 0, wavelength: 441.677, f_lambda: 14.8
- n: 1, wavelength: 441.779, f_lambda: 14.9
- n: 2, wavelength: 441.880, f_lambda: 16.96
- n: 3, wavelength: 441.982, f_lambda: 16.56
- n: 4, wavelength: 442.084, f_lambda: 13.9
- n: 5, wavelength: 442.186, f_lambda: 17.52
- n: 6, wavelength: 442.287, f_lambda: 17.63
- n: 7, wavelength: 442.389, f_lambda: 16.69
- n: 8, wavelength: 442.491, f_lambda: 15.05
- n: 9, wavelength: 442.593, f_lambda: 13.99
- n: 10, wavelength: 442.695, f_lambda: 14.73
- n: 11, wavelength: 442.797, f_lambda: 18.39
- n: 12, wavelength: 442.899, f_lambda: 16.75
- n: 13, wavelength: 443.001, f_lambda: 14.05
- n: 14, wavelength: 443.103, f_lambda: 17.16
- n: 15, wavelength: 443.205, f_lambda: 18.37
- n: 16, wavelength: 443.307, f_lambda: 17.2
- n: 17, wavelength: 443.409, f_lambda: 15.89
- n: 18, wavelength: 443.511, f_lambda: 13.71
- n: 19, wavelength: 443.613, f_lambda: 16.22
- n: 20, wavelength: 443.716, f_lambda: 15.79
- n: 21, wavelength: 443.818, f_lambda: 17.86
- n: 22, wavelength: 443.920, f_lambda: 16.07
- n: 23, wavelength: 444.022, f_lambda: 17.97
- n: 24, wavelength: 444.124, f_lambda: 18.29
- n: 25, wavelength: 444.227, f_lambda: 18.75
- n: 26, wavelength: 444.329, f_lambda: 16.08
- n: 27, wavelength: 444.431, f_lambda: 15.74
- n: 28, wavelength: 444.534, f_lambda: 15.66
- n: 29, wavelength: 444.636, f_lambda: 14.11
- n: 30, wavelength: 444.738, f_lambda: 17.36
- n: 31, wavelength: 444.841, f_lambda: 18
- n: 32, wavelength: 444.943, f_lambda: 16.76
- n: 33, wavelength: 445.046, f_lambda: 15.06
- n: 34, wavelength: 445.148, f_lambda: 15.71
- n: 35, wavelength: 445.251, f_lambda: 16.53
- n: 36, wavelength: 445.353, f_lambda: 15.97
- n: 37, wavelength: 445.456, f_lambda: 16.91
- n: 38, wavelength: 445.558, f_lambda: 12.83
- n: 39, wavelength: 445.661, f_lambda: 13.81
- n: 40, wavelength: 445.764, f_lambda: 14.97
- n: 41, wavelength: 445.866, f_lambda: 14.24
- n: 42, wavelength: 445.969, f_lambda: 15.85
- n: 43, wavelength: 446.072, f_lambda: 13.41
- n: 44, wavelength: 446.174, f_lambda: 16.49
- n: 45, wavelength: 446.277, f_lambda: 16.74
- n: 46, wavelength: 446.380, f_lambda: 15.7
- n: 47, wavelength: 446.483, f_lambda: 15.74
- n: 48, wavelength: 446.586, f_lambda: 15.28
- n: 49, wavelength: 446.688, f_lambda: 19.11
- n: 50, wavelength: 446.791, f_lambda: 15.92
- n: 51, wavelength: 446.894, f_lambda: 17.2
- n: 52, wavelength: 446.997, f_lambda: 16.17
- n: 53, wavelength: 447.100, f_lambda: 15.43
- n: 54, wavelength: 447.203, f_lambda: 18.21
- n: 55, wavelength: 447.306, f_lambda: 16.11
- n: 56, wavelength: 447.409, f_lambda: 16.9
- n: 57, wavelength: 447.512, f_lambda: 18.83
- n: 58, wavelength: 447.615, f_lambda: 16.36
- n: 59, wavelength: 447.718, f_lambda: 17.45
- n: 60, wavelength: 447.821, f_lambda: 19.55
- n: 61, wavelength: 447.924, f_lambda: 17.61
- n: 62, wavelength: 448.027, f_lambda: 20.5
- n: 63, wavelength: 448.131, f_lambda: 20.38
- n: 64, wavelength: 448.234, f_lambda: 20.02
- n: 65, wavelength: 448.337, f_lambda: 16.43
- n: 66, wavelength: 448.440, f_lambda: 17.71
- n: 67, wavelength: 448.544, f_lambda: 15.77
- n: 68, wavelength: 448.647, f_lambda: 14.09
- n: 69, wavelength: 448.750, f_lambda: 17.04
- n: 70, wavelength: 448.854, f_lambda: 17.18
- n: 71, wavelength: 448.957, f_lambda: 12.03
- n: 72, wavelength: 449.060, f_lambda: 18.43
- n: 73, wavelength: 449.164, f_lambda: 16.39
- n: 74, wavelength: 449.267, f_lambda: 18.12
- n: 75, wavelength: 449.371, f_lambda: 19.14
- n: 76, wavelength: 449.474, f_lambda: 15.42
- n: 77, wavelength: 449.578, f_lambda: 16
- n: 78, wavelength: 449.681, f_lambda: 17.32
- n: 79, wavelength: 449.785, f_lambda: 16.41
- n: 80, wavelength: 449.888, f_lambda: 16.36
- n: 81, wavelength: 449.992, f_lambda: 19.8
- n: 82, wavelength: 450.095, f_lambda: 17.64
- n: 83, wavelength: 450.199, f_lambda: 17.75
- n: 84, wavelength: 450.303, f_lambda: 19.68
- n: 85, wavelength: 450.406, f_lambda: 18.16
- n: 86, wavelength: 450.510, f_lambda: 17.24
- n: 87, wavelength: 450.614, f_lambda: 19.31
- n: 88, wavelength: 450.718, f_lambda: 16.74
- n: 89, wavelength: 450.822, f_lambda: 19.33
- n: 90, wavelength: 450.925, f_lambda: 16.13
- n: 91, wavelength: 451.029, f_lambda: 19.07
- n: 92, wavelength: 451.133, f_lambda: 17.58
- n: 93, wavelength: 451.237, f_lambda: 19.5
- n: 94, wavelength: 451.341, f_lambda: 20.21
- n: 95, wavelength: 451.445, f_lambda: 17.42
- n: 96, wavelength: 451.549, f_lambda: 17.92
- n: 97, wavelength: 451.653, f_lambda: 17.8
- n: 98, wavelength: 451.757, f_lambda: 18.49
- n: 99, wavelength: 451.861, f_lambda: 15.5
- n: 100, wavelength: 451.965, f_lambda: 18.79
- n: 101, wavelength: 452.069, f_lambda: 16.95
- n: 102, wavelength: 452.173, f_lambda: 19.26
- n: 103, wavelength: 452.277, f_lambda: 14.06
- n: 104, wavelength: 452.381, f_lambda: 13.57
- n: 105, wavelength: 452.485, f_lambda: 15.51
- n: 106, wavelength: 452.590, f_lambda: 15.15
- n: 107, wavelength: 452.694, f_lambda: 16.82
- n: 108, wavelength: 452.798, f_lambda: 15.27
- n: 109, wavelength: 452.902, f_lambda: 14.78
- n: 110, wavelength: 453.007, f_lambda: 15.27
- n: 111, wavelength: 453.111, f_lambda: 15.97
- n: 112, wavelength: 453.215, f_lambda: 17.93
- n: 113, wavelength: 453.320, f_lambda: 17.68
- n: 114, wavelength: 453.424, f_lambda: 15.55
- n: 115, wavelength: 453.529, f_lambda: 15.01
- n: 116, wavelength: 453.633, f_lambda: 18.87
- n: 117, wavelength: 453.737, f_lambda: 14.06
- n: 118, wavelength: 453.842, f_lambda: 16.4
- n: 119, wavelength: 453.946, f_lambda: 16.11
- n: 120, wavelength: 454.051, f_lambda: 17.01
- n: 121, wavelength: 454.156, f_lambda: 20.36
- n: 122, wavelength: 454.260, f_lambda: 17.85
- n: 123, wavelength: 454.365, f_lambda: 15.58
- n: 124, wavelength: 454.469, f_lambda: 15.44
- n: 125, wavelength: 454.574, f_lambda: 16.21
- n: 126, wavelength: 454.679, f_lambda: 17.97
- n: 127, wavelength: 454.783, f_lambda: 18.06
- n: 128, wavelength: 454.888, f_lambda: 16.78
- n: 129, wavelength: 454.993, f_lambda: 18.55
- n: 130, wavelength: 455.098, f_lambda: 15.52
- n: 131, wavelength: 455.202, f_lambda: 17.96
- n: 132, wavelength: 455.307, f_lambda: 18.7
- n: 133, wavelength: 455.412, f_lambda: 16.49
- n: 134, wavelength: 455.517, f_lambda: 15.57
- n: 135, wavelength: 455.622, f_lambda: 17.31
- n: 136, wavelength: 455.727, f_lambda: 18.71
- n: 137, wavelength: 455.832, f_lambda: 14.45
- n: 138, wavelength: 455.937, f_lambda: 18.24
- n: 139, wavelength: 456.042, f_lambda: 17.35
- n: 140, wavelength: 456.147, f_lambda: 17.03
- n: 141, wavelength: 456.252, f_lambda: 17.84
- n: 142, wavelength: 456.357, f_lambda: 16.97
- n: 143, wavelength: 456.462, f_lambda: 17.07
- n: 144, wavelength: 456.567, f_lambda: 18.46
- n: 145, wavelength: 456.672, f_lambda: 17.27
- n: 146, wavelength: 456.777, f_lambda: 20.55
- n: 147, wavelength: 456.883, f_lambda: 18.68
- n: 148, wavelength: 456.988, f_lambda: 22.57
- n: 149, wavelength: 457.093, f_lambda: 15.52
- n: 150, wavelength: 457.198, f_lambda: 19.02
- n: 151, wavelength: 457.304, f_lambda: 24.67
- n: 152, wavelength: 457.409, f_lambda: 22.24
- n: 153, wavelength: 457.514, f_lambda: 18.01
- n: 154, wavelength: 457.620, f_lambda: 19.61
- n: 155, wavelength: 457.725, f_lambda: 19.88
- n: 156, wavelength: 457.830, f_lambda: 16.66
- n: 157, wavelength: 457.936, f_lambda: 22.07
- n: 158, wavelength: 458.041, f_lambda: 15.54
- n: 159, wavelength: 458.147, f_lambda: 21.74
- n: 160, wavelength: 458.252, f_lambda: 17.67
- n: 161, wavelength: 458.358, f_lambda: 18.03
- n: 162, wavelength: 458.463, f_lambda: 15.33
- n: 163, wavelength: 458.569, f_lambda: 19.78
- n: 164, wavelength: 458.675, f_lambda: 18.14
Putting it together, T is 0.03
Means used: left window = 17.2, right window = 17.2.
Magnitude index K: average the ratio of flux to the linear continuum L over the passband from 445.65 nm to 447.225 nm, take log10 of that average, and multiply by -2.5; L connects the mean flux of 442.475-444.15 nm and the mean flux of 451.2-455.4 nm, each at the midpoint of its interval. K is 0.04 mag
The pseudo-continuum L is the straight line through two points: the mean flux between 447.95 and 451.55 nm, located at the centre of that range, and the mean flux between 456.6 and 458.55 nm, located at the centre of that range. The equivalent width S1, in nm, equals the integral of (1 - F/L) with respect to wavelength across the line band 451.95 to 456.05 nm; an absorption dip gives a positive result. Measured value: 0.406 nm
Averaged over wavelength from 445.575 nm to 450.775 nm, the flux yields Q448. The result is 16.9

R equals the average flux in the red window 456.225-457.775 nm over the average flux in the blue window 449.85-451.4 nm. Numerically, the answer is 1.05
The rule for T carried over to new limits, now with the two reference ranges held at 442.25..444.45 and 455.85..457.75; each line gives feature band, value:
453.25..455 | 0.14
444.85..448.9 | 0.12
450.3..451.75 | -0.03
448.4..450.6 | 0.06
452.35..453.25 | 0.13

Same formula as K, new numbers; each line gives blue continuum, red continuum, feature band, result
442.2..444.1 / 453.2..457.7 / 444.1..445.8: 0.04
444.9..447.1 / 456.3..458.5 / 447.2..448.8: -0.09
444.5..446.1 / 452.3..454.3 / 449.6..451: -0.12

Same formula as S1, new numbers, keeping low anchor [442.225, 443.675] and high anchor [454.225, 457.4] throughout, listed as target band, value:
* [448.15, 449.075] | 0.02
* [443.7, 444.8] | -0.03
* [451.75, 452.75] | 0.06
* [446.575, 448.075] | -0.06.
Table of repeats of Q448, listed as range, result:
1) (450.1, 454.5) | 17.1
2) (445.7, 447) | 15.9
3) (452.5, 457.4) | 17.3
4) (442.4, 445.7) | 16.2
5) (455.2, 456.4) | 17.2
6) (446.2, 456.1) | 17.1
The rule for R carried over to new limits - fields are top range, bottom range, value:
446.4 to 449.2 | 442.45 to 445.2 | 1.05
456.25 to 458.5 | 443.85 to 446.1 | 1.19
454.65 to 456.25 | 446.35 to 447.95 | 1.02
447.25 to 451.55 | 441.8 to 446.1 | 1.10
